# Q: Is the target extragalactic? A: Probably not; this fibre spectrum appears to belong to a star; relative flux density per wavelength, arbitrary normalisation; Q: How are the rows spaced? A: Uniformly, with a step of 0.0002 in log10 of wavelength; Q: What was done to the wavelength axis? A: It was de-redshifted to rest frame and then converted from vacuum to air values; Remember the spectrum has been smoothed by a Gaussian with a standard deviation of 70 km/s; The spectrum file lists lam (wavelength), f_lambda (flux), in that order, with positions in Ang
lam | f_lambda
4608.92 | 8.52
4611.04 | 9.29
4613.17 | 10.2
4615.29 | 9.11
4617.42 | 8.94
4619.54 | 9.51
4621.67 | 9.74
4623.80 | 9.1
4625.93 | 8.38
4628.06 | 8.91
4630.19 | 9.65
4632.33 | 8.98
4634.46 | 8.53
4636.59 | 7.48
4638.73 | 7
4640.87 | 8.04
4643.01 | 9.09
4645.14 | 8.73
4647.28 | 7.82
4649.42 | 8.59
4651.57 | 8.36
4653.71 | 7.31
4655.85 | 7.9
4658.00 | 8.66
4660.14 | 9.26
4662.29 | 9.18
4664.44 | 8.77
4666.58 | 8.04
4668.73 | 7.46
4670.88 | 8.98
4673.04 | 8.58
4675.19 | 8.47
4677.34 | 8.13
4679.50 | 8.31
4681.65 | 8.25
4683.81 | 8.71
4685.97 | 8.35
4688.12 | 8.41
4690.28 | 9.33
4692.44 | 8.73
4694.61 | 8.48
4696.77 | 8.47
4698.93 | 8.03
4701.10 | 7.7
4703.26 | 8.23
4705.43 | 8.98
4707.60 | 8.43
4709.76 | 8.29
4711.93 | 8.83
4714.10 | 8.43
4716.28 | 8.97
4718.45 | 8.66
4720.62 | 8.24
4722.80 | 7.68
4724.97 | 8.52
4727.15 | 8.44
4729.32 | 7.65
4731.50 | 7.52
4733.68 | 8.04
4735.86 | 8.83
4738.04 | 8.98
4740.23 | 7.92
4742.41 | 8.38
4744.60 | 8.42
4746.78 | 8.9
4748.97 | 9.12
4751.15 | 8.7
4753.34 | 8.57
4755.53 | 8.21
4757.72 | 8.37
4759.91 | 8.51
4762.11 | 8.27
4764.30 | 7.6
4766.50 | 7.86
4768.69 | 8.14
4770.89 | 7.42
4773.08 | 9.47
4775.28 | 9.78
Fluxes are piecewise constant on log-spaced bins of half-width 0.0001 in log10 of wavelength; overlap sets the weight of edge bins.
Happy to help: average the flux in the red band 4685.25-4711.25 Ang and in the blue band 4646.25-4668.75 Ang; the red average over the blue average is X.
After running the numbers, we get 1.01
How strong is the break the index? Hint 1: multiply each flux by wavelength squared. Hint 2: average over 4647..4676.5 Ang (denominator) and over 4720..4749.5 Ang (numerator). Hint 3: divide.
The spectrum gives 1.0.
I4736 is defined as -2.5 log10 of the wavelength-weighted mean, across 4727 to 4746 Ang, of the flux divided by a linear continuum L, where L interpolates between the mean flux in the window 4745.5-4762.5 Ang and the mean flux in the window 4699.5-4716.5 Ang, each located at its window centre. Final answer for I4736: 0.038 mag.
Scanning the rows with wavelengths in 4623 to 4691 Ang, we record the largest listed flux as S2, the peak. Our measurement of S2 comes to 9.65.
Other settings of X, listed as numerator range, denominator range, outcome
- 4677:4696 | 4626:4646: 1.01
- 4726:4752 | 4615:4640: 0.96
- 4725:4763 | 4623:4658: 1.00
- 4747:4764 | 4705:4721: 0.99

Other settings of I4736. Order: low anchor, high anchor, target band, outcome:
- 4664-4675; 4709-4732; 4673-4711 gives -0.013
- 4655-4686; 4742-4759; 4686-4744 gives 0.019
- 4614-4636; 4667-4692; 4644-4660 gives 0.063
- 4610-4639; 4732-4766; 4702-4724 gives 0.014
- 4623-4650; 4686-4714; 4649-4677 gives 0.008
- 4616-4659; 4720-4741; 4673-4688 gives -0.002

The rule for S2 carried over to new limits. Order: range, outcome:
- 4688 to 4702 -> 9.33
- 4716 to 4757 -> 9.12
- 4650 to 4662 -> 9.26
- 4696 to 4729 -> 8.98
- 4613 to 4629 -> 10.2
